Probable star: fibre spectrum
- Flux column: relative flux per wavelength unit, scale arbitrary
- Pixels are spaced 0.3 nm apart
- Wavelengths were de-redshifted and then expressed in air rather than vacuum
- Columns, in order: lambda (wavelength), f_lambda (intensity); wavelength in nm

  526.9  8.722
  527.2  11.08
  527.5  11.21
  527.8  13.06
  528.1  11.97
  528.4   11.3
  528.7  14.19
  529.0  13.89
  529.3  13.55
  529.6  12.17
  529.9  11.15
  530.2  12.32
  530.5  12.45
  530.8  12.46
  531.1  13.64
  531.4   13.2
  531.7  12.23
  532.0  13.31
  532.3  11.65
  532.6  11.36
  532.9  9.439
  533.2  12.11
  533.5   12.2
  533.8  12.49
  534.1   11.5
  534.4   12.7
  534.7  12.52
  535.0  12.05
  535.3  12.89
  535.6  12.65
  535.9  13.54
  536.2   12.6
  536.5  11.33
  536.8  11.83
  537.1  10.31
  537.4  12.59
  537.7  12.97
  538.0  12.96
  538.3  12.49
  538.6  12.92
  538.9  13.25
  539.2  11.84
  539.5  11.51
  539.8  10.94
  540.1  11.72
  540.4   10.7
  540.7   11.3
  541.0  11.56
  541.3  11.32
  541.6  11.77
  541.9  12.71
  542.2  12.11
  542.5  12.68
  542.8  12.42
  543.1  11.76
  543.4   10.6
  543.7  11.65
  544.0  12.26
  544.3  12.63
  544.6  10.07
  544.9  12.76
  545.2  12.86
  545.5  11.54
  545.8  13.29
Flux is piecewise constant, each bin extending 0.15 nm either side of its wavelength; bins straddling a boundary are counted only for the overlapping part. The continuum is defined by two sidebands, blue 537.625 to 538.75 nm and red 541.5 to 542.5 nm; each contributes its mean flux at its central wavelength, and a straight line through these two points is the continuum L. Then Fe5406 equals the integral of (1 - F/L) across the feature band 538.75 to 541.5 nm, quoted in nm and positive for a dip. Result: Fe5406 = 0.21 nm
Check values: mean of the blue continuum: 12.8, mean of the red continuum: 12.3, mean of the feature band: 11.6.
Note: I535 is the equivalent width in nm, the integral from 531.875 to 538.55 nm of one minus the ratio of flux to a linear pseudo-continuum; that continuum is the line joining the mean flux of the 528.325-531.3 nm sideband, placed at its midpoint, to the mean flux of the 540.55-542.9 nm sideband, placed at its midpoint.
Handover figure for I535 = 0.13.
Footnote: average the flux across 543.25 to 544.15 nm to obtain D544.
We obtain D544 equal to 11.5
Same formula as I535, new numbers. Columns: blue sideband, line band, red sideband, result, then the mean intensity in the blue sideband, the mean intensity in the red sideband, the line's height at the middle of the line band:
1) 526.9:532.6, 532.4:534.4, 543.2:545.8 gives 0.103 nm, 12.4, 11.9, 12.2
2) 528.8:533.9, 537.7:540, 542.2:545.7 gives -0.036 nm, 12.3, 12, 12.1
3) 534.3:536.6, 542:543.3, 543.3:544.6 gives -0.047 nm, 12.6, 11.6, 11.8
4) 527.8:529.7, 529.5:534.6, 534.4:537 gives 0.205 nm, 12.9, 12.4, 12.7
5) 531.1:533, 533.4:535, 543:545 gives -0.036 nm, 12.1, 11.6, 12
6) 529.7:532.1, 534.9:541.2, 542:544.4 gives 0.084 nm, 12.6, 12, 12.2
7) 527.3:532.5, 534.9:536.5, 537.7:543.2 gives -0.049 nm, 12.5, 12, 12.3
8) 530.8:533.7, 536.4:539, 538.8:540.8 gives -0.125 nm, 12.2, 11.6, 11.7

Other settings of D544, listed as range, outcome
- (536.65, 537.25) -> 11.1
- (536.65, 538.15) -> 12.1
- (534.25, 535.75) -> 12.6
